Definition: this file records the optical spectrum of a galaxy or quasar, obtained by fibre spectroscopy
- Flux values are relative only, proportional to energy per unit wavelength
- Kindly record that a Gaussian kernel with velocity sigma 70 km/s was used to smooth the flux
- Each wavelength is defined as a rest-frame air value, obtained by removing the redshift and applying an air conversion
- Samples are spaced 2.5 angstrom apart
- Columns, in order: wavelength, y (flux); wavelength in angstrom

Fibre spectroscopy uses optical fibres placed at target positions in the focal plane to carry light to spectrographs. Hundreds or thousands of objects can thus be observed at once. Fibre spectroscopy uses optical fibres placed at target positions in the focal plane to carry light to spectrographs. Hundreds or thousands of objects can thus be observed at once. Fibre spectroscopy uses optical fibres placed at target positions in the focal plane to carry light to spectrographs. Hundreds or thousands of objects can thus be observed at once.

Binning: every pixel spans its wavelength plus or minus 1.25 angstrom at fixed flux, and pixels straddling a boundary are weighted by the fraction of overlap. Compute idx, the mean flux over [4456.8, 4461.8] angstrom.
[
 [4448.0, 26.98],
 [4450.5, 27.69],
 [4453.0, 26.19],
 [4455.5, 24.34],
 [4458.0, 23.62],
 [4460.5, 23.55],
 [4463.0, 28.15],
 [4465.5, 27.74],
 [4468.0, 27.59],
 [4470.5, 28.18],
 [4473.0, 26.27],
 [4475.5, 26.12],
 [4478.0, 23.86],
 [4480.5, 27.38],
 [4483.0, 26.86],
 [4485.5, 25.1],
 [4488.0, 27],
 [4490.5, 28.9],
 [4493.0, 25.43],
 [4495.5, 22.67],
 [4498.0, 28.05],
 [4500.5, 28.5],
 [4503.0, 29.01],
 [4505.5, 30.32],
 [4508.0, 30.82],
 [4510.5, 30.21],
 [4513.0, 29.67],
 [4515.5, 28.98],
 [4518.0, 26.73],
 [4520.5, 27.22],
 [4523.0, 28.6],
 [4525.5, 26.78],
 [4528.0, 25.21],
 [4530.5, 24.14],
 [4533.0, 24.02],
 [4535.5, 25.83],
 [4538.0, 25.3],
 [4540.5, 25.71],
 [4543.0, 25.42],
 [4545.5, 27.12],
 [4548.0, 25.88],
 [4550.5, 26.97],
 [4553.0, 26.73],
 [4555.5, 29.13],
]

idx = 23.6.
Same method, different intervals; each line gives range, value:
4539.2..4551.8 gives 26.2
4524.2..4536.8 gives 25.2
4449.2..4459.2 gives 25.5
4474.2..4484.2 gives 26.1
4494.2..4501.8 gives 26.4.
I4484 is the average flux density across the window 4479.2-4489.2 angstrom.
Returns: 26.6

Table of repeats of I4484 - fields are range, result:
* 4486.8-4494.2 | 27.1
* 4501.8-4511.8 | 30.1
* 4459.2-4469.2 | 26.7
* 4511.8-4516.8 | 29.3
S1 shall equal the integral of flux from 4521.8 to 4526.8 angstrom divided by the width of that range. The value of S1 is 27.7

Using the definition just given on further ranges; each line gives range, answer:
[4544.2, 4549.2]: 26.5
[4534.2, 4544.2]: 25.6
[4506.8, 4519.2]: 29.3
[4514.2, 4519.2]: 27.9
